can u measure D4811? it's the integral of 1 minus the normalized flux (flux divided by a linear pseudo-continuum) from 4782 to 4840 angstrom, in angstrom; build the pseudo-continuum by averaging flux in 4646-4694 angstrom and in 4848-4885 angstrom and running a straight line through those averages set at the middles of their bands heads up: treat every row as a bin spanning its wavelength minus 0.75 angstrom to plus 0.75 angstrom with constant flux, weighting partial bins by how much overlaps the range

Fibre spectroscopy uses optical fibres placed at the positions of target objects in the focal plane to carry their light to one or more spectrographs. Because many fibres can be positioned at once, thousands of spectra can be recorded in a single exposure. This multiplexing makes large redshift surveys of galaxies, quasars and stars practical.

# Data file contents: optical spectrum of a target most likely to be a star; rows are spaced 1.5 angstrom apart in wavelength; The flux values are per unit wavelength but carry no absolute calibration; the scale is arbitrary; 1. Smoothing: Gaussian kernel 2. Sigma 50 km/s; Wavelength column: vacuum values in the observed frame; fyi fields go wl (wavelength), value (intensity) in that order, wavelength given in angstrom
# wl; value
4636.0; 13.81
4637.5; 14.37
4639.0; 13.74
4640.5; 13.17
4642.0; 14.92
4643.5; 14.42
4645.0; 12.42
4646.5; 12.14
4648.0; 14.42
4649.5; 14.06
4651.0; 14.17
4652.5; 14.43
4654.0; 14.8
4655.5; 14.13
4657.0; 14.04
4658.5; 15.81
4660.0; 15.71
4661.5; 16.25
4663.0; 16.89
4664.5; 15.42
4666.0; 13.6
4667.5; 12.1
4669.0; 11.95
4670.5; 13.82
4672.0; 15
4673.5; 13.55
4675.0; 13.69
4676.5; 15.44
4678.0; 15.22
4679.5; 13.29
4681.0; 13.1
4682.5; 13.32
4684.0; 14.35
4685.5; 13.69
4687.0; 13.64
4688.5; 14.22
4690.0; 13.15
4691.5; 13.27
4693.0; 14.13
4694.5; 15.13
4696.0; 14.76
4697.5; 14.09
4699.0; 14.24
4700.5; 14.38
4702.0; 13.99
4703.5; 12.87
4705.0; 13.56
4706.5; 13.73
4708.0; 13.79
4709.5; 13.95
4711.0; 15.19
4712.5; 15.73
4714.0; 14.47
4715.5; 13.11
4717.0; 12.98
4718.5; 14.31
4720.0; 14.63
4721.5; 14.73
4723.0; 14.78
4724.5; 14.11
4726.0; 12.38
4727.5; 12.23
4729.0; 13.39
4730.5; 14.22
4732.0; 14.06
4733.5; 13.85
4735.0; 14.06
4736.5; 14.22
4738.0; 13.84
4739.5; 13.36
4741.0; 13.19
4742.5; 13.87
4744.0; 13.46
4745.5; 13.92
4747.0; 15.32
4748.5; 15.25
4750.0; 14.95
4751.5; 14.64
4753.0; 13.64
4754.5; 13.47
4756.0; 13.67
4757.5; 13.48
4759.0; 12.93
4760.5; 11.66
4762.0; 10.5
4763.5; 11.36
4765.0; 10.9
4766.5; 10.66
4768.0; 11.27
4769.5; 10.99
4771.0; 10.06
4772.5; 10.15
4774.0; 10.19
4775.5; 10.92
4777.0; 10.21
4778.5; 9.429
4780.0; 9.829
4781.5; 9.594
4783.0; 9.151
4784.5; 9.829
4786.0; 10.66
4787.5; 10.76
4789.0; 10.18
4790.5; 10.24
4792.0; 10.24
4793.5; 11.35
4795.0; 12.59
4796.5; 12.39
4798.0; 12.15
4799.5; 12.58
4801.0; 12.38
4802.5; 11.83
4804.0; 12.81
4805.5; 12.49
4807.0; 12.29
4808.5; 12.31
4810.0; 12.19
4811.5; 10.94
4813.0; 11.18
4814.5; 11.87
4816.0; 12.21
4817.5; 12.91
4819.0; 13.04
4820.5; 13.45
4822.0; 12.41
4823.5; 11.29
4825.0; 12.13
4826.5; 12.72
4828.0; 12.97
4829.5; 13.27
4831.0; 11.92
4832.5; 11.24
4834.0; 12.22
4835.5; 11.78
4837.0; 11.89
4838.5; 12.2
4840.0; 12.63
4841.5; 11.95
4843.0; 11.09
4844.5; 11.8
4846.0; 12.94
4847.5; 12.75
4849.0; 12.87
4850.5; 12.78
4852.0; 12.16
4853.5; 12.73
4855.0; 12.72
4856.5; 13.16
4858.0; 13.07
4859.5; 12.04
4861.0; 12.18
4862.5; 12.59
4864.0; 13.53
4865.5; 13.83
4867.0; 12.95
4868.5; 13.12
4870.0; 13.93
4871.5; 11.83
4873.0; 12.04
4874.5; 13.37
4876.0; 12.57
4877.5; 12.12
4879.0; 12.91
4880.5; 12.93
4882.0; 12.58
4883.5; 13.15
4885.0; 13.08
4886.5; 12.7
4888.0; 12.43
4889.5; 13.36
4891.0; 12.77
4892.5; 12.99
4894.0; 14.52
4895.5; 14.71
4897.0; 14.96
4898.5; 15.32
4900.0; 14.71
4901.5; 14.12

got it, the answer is 5.9 angstrom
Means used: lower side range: 14.2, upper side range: 12.8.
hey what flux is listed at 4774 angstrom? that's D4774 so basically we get 10.19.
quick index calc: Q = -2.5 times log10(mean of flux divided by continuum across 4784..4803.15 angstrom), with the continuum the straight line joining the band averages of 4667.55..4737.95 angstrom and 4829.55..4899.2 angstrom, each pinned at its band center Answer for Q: 0.17 mag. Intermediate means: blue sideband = 13.9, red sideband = 12.8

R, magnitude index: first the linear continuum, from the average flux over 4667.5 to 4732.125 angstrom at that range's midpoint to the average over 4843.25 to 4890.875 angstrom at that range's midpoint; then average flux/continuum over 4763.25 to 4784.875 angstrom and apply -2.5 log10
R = 0.29 mag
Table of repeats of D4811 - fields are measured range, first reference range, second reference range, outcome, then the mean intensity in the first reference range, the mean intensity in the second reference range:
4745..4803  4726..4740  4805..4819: 5.33 angstrom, 13.6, 12.1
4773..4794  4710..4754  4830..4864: 4.93 angstrom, 14.1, 12.3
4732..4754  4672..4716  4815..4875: -0.88 angstrom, 14.1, 12.5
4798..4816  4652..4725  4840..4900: 1.75 angstrom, 14.2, 13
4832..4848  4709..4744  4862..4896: 1.47 angstrom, 13.9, 13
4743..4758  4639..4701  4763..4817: -2.56 angstrom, 14.1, 11.1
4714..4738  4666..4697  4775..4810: -2.00 angstrom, 13.8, 11.2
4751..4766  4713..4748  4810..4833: 0.92 angstrom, 13.9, 12.2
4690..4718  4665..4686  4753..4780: -2.32 angstrom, 13.7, 11.3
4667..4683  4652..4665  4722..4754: 1.38 angstrom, 15.3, 13.9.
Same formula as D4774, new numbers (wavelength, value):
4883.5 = 13.15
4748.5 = 15.25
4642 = 14.92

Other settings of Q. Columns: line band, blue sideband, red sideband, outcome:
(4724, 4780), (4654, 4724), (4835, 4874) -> 0.08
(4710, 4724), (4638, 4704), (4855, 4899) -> -0.04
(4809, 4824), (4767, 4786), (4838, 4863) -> -0.07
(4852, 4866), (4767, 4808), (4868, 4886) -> -0.03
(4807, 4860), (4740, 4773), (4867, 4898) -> 0.06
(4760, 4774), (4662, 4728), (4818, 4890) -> 0.23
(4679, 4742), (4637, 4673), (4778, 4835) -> -0.05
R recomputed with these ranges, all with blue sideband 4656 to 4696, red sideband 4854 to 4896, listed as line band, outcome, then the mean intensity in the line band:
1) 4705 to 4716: -0.02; 14.3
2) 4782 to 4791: 0.31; 10.1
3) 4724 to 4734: 0.04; 13.4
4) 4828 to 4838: 0.09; 12.1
